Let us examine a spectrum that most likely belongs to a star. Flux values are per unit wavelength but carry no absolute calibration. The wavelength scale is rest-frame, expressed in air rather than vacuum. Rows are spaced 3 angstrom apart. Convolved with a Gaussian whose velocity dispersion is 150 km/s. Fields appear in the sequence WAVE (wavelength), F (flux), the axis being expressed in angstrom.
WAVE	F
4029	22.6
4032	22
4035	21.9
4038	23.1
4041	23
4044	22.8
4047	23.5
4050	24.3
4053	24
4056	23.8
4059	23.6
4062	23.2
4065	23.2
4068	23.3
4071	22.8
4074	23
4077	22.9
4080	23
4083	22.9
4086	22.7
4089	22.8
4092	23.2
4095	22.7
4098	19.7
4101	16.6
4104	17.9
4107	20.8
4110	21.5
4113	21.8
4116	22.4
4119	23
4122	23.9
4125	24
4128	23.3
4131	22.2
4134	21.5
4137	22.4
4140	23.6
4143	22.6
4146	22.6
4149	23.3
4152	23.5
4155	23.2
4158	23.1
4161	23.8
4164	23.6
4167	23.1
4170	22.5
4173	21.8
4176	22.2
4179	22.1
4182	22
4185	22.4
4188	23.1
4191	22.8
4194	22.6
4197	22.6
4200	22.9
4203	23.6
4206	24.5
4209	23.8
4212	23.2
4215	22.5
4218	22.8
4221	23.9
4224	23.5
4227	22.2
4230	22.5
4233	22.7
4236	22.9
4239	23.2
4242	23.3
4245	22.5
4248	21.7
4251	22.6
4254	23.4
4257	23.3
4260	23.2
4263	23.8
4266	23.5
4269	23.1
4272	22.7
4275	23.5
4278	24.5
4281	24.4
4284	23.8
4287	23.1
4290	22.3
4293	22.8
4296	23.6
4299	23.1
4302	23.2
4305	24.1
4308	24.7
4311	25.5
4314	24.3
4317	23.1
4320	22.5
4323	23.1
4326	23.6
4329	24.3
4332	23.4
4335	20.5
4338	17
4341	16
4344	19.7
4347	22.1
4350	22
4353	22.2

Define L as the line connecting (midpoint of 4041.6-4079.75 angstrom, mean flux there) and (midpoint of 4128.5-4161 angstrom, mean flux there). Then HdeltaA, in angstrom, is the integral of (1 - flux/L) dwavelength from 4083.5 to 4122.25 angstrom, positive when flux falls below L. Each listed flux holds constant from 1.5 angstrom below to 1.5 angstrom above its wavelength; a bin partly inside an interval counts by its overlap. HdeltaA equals 2.8 angstrom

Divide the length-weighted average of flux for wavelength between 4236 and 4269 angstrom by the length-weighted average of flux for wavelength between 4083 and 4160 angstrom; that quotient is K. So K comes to 1.04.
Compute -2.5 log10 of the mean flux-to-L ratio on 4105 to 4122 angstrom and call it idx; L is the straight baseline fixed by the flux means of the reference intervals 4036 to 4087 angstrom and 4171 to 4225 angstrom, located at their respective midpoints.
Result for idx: 0.06 mag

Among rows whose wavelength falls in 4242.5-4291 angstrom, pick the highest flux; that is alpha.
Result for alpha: 24.5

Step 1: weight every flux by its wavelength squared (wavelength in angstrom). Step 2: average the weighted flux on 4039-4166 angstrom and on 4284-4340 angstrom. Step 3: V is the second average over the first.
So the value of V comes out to 1.12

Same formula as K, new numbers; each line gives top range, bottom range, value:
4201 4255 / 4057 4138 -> 1.04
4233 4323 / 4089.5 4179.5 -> 1.05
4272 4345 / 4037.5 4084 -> 0.98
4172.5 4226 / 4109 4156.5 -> 1.00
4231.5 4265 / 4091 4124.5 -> 1.08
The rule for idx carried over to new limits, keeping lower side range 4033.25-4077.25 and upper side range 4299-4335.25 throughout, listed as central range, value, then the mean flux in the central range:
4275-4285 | -0.027 mag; 24.1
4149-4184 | 0.027 mag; 22.8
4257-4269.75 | 0.006 mag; 23.4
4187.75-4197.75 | 0.032 mag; 22.7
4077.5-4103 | 0.078 mag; 21.7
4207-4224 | 0.008 mag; 23.3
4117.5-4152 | 0.018 mag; 23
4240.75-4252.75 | 0.046 mag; 22.5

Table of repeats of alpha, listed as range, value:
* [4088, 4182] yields 24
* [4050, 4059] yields 24.3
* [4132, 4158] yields 23.6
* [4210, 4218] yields 23.2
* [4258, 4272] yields 23.8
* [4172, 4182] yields 22.2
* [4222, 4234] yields 23.5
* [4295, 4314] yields 25.5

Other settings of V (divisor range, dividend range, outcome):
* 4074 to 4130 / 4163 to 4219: 1.08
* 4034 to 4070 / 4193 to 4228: 1.07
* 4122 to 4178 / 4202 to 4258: 1.04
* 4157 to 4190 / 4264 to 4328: 1.10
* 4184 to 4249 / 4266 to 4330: 1.07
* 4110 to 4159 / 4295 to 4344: 1.08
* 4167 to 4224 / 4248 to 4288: 1.06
